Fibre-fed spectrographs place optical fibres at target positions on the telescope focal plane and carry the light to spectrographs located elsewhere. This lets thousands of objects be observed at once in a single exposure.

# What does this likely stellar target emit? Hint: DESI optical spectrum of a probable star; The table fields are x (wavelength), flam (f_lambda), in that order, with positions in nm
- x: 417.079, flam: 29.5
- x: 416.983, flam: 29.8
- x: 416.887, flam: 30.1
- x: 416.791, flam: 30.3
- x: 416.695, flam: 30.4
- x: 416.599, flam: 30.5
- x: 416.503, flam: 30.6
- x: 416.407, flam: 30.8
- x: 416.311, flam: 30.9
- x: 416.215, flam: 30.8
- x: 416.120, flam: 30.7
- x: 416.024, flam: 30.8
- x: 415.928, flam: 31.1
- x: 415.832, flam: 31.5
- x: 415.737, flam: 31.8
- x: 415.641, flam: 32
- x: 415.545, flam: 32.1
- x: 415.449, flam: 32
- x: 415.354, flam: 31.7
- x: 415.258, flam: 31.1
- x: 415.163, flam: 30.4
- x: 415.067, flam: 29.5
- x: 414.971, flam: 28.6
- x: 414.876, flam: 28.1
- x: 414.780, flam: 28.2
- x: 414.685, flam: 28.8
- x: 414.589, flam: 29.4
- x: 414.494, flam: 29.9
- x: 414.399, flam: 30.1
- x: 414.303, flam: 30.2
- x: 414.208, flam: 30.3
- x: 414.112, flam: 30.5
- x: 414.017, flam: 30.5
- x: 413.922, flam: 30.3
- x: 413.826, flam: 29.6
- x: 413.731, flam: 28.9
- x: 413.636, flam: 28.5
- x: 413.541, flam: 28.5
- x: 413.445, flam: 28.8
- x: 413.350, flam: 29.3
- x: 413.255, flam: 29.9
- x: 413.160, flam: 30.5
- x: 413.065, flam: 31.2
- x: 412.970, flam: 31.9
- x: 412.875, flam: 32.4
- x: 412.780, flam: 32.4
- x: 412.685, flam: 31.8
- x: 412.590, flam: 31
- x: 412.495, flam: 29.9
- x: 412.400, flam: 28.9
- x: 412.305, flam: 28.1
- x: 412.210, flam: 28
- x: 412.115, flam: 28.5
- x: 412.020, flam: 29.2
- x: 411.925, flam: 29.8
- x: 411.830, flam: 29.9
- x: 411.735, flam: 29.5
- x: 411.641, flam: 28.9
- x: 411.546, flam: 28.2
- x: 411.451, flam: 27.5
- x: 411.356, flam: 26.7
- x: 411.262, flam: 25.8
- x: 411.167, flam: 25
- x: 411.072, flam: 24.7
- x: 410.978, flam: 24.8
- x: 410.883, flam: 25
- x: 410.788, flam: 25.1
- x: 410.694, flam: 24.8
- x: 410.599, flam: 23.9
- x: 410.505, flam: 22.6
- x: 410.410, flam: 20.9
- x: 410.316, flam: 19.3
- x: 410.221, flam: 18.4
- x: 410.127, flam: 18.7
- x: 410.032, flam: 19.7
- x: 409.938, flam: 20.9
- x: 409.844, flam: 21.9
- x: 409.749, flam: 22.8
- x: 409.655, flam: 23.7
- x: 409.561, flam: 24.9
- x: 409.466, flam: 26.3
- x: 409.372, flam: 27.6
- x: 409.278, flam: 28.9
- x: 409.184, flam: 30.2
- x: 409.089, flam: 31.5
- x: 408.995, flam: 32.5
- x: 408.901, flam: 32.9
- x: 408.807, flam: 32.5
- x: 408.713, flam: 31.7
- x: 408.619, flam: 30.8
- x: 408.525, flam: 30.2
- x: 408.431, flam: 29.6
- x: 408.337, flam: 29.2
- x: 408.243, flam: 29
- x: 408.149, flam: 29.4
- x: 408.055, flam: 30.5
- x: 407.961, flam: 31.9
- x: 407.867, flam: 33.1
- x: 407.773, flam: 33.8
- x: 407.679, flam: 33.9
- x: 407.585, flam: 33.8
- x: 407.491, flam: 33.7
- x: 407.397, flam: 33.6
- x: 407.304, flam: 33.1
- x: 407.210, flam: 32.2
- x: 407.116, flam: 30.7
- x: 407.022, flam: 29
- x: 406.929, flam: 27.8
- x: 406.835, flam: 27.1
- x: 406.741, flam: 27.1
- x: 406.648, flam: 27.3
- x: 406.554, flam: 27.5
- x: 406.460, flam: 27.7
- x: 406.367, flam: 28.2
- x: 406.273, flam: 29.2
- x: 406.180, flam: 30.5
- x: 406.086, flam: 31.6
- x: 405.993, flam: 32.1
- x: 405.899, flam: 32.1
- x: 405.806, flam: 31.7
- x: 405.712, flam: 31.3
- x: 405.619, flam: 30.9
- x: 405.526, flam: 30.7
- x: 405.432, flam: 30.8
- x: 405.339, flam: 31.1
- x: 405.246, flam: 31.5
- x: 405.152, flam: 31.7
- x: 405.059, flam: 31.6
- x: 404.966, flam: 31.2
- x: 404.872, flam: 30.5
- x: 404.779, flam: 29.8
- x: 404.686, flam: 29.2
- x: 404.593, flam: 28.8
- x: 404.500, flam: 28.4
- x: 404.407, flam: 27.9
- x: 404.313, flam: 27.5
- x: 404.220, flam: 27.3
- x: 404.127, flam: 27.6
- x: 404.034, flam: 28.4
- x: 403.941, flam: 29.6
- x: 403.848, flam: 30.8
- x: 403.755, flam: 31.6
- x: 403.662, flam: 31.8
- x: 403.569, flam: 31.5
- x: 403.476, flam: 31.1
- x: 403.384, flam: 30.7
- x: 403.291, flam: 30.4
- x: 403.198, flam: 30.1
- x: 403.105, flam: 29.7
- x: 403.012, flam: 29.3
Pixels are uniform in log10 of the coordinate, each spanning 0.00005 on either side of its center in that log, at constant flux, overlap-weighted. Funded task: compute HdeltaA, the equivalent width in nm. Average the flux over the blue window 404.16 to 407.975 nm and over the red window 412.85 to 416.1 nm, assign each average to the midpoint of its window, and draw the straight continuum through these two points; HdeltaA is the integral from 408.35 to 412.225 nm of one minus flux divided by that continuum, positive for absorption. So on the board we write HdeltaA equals 0.497 nm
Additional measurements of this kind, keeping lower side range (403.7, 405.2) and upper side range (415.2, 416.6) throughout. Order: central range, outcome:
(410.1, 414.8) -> 0.43 nm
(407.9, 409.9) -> 0.08 nm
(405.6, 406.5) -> -0.02 nm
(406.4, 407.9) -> -0.04 nm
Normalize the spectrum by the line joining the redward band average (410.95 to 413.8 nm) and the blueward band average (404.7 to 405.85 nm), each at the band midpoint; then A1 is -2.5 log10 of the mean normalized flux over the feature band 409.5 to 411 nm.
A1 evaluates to 0.306 mag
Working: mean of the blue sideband 31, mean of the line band 22.3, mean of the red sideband 29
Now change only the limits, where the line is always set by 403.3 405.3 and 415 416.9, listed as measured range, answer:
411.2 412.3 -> 0.08 mag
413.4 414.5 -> 0.04 mag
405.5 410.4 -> 0.05 mag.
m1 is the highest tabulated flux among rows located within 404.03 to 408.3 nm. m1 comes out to 33.9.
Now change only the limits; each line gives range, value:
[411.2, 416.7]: 32.4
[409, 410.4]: 31.5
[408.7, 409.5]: 32.9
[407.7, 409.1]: 33.8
